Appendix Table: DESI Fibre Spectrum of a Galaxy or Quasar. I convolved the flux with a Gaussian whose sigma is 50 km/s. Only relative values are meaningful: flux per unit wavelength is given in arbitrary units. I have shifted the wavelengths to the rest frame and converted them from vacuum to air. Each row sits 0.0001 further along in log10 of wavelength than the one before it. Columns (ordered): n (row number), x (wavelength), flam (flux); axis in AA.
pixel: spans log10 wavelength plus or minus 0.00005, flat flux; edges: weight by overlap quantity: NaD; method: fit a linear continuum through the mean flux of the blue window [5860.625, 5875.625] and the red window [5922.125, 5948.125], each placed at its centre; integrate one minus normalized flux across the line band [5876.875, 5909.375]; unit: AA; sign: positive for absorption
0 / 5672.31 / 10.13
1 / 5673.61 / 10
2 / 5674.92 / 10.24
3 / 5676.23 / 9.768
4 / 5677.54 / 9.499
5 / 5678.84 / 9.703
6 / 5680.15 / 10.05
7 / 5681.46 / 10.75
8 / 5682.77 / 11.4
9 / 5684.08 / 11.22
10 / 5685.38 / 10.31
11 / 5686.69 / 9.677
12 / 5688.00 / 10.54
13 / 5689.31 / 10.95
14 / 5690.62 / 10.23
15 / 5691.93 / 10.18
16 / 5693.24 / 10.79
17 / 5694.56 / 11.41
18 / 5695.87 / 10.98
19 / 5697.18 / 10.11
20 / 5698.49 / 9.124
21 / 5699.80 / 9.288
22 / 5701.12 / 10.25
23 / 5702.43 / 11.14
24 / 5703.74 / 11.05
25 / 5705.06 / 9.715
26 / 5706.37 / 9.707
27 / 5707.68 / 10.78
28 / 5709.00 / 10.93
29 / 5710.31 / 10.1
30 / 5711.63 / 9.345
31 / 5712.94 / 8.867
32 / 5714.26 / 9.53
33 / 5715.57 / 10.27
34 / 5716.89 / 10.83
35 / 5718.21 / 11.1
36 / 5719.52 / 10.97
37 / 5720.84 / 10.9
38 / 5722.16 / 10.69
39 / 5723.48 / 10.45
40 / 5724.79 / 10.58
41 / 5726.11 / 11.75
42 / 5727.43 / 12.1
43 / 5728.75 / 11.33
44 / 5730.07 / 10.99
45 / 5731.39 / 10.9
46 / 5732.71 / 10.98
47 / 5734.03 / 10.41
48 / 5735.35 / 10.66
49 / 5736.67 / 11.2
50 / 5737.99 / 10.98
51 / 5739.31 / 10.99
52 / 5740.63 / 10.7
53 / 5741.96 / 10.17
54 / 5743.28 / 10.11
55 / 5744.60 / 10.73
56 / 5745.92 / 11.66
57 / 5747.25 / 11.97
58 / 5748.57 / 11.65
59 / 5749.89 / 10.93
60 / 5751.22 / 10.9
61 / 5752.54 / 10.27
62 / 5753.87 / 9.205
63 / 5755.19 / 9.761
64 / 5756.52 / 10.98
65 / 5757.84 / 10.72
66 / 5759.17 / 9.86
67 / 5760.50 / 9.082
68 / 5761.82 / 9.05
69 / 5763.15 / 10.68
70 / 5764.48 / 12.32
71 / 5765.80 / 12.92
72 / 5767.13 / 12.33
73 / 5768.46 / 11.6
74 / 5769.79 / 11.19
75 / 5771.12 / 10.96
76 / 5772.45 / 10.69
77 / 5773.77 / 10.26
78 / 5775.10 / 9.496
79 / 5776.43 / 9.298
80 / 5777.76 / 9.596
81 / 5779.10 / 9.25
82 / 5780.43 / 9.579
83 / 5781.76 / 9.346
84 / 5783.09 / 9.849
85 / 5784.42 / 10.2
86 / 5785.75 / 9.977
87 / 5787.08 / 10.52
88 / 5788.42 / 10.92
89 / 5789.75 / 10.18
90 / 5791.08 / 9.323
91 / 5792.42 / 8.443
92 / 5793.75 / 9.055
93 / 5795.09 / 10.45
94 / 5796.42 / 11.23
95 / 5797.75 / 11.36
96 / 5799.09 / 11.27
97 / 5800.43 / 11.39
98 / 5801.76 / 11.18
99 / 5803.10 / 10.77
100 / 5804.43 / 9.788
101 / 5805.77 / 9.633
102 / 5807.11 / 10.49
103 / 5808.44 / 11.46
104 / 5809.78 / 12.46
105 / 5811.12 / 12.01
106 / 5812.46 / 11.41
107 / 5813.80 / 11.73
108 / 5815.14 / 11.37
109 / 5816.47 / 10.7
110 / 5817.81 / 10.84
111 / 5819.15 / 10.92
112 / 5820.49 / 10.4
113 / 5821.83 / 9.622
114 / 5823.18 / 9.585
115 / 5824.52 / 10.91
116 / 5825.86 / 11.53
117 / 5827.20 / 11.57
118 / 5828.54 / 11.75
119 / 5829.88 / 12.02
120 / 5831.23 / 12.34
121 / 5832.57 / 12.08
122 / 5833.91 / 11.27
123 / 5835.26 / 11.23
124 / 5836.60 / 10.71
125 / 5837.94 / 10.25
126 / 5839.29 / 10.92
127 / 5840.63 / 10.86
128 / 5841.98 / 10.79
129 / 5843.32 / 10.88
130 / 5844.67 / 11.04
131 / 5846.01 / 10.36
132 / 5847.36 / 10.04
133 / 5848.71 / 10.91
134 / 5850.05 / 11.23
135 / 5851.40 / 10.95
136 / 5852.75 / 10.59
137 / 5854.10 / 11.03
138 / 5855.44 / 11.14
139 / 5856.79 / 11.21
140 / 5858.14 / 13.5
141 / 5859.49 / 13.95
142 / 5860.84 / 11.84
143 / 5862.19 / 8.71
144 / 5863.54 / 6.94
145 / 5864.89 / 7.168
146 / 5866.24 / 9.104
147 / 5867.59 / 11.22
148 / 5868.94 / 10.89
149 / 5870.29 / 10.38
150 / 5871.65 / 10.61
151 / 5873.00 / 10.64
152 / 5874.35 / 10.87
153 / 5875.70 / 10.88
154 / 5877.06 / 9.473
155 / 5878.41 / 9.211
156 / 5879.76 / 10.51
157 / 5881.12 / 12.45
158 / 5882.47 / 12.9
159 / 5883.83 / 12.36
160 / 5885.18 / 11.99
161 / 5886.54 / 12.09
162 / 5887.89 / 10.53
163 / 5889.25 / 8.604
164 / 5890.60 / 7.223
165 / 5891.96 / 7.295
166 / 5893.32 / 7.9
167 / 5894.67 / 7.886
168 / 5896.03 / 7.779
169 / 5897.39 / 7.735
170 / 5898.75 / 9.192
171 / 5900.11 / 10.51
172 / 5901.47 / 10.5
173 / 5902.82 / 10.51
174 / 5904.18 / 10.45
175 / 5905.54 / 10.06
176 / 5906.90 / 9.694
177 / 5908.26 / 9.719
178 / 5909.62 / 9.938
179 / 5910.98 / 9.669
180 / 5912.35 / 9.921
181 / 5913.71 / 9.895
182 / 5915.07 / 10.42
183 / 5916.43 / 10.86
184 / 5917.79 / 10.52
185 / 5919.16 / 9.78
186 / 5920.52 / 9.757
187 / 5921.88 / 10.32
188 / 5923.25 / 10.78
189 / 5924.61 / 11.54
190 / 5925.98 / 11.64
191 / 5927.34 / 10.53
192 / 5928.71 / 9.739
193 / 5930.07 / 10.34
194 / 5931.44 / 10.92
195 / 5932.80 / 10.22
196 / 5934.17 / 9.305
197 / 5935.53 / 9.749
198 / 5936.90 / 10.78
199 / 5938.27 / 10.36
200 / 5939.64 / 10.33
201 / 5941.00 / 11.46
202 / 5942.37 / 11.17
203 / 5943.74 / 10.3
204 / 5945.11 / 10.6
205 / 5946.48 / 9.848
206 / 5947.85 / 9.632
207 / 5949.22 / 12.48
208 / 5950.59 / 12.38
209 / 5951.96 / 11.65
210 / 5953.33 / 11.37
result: 0.69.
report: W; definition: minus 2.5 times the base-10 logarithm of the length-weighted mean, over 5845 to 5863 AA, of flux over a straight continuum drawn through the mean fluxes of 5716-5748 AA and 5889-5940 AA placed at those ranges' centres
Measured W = -0.10 mag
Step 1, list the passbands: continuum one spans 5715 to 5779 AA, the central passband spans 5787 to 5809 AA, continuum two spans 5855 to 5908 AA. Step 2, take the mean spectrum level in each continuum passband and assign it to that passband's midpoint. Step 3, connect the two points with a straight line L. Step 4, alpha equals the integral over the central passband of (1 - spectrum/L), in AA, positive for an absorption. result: 0.19 AA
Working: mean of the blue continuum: 10.8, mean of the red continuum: 10.1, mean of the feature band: 10.4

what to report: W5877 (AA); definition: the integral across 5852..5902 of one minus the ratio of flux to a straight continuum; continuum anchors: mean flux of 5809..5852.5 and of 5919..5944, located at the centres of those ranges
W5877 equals 2.9 AA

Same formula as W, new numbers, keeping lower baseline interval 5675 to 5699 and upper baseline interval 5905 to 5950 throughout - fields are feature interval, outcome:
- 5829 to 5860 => -0.09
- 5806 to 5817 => -0.10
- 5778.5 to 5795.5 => 0.07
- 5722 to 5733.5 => -0.07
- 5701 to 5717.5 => 0.02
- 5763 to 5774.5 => -0.11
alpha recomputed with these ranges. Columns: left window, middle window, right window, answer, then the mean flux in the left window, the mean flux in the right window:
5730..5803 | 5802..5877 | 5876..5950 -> -3.57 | 10.5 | 10.2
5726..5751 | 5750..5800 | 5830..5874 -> 2.84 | 11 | 10.8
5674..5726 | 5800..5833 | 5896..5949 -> -2.65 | 10.4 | 10.2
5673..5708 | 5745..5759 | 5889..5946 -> -0.76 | 10.3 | 9.91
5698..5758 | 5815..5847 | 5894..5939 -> -2.15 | 10.6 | 10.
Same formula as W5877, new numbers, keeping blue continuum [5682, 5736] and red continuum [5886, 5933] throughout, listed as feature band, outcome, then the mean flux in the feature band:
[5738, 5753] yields -0.73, 10.9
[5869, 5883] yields -1.16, 10.8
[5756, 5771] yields -0.90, 11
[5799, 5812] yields -1.06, 11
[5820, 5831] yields -0.93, 11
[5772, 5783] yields 0.67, 9.68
